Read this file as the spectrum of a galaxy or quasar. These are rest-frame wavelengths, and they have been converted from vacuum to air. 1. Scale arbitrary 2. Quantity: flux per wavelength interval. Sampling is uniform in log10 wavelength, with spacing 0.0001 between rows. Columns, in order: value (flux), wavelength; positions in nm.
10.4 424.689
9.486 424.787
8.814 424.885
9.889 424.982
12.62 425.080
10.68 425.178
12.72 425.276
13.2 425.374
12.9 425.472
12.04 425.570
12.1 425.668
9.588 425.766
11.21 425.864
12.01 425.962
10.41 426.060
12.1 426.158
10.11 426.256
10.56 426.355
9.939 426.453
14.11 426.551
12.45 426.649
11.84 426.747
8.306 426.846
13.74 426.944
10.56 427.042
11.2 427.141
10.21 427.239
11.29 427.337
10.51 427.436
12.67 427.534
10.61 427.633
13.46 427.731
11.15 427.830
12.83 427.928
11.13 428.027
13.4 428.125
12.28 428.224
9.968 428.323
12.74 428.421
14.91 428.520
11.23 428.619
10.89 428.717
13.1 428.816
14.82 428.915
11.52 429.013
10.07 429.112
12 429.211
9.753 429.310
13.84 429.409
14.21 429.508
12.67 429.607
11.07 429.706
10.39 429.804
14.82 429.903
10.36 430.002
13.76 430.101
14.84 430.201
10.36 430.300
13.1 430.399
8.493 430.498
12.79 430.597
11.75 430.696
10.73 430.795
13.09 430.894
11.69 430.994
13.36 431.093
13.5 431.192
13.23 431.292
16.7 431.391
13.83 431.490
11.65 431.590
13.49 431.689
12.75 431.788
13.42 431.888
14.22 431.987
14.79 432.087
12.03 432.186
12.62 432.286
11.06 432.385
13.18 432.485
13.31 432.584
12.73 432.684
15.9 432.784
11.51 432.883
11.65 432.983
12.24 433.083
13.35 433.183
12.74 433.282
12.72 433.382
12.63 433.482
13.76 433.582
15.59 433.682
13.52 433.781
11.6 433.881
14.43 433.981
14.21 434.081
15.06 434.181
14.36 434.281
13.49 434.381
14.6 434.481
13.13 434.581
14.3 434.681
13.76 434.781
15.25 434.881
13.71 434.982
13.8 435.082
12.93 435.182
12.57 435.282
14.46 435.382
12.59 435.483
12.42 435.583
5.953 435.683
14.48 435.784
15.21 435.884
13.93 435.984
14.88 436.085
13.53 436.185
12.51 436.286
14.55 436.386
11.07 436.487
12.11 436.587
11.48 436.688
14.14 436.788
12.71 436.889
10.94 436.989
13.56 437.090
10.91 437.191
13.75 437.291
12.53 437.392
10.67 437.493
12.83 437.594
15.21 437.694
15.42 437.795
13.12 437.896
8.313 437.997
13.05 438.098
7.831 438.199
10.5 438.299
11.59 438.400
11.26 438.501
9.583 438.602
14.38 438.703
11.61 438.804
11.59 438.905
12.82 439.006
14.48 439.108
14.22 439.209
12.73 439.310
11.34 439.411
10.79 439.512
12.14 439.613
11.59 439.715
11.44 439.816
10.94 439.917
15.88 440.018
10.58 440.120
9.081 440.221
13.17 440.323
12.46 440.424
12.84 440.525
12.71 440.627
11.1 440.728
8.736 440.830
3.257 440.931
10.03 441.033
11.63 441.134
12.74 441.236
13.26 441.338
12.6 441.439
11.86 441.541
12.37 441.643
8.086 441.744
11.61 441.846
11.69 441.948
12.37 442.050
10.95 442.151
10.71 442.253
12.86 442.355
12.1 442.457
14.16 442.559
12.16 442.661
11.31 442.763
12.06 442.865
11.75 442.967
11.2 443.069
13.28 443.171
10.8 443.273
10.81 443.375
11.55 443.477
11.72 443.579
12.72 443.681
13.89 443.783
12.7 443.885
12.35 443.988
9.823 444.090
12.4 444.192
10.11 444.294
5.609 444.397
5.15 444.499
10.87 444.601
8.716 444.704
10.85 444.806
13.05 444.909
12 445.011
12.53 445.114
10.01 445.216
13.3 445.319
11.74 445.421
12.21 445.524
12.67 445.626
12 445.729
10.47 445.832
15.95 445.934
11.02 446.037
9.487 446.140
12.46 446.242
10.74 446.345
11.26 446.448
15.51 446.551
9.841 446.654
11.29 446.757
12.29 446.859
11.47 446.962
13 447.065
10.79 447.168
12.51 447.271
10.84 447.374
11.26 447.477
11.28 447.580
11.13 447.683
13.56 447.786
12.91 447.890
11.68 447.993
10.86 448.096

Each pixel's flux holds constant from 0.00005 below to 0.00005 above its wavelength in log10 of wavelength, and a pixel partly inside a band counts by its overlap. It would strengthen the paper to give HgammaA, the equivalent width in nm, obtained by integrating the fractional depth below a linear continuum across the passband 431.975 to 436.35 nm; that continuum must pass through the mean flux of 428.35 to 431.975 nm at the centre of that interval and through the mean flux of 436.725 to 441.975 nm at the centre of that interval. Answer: -0.40 nm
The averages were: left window 12.5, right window 11.8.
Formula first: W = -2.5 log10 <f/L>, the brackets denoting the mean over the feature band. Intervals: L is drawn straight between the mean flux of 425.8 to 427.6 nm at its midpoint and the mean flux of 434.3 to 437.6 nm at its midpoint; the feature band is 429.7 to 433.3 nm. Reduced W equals -0.050 mag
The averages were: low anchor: 11.3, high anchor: 13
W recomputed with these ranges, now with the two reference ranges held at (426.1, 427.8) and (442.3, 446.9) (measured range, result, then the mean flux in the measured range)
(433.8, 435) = -0.22 mag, 14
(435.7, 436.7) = -0.15 mag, 13.2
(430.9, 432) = -0.17 mag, 13.4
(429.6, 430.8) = -0.05 mag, 12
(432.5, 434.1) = -0.16 mag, 13.2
